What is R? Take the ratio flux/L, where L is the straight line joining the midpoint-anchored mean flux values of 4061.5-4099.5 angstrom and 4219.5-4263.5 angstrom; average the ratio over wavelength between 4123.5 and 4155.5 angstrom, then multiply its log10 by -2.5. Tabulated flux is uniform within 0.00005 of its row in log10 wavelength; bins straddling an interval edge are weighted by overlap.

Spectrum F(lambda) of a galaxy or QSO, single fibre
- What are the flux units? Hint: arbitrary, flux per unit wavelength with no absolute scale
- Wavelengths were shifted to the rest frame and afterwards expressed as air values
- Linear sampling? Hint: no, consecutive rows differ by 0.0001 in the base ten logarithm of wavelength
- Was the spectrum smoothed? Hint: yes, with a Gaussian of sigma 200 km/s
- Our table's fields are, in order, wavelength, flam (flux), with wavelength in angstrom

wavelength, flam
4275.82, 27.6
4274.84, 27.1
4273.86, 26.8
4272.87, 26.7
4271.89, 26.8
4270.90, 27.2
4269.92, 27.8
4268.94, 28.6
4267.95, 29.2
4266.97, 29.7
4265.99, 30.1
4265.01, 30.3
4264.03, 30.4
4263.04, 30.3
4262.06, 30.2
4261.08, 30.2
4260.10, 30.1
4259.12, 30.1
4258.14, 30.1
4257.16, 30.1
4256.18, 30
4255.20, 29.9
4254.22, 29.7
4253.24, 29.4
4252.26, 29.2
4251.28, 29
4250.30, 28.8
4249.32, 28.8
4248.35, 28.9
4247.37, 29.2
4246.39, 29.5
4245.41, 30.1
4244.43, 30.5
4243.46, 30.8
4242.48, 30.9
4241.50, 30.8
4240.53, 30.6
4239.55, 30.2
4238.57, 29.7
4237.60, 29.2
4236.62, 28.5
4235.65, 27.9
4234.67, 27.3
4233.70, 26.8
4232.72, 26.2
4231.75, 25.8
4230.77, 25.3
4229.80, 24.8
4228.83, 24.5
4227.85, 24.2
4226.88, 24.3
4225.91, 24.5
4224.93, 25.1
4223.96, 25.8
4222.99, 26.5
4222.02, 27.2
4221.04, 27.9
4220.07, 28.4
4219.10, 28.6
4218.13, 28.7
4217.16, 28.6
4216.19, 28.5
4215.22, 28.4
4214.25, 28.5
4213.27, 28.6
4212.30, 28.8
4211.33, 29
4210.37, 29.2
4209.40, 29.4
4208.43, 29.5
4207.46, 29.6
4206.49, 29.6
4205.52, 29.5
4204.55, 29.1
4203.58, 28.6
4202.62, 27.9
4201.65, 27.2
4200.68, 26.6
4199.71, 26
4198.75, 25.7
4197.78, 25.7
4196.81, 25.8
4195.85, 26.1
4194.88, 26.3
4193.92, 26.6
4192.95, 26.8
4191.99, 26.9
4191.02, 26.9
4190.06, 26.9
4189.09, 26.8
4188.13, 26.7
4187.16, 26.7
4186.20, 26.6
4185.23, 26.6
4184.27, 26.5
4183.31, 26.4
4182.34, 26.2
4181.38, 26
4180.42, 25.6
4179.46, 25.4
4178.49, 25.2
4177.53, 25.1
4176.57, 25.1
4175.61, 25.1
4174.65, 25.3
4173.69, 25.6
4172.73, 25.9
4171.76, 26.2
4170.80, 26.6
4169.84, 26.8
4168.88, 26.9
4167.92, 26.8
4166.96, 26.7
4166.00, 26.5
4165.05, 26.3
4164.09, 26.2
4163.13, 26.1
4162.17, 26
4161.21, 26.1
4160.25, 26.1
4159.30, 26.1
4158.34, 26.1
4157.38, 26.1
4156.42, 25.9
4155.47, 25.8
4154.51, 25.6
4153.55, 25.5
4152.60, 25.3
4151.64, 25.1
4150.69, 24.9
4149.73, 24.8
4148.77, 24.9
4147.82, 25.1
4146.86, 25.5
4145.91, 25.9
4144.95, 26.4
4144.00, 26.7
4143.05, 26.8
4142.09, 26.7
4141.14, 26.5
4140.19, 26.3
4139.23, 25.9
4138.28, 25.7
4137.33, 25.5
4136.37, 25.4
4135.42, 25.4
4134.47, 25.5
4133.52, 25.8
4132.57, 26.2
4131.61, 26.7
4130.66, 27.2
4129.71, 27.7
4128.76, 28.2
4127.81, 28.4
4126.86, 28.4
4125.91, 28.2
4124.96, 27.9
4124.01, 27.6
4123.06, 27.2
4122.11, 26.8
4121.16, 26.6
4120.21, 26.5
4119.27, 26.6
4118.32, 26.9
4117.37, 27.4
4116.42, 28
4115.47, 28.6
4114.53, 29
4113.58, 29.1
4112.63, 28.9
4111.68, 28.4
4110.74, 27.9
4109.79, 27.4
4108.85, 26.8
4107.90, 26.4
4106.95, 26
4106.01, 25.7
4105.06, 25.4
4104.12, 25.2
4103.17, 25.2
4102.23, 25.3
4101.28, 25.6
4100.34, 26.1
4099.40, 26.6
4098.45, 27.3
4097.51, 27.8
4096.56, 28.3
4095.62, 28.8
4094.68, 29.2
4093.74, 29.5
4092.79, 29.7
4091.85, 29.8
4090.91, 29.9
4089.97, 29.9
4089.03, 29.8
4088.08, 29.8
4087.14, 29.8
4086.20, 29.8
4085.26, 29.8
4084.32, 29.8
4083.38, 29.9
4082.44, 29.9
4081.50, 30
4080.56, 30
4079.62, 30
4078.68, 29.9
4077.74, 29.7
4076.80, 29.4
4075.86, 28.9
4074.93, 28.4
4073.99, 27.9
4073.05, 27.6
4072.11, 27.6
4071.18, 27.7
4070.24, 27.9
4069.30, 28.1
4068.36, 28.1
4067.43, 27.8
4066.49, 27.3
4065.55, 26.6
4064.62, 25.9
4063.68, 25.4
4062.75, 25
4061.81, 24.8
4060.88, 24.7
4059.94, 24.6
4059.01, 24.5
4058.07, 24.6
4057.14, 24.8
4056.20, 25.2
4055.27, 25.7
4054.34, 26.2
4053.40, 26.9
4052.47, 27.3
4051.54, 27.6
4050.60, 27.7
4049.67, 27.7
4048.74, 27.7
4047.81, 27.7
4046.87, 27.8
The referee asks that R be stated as 0.088 mag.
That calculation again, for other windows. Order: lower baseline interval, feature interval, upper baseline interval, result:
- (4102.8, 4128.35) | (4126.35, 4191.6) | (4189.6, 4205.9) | 0.04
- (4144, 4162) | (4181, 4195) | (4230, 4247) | 0.01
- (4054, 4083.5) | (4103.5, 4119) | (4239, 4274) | 0.02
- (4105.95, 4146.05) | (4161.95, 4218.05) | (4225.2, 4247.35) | 0.02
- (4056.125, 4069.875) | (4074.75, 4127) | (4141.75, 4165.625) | -0.09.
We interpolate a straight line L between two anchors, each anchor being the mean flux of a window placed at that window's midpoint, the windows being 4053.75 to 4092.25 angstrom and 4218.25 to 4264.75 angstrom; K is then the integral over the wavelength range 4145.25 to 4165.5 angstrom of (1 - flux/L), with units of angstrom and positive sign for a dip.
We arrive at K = 1.8 angstrom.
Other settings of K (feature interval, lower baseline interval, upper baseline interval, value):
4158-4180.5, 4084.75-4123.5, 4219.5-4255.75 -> 1.53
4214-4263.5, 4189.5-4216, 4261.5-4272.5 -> 0.21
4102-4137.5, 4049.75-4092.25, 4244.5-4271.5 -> 1.57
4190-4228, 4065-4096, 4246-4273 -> 2.31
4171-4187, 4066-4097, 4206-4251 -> 1.48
